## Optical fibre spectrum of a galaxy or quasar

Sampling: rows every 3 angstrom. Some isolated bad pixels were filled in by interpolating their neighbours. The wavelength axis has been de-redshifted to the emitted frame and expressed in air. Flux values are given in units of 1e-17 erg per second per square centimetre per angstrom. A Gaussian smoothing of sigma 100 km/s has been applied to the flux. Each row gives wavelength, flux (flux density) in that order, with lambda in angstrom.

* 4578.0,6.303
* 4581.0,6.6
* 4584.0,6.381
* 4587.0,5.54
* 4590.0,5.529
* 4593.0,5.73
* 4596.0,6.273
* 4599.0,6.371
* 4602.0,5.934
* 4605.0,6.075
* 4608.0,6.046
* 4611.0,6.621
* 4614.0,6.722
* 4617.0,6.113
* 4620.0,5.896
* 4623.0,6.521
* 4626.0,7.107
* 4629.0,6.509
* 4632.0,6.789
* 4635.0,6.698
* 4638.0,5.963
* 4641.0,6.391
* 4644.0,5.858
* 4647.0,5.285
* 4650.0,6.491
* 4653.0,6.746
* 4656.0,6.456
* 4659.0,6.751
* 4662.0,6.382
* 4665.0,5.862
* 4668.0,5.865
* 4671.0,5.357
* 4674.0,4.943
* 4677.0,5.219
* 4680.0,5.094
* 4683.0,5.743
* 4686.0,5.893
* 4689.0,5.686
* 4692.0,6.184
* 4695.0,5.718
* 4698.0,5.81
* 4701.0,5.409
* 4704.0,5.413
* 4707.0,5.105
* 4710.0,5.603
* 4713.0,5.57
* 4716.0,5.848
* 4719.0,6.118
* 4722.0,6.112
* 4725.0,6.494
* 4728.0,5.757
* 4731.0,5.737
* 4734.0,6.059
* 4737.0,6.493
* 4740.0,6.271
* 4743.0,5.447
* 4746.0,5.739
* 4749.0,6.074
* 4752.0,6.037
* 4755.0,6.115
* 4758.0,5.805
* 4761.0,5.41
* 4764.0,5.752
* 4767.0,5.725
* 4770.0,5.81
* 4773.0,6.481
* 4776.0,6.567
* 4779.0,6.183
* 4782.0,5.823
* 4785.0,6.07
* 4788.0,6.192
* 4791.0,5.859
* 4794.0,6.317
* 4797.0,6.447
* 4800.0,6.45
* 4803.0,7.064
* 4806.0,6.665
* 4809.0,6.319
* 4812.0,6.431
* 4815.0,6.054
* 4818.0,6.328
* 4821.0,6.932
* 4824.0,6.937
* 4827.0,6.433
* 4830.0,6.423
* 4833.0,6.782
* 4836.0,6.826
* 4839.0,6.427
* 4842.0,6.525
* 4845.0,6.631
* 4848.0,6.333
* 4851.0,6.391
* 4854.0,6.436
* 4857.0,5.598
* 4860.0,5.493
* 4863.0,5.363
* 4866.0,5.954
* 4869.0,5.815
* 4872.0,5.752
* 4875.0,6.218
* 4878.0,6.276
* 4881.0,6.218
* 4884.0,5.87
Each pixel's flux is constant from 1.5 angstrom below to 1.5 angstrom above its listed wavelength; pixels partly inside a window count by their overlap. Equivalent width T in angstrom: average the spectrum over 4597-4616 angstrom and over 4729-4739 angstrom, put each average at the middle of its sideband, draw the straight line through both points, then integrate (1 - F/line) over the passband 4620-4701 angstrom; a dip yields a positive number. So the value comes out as 2.22 angstrom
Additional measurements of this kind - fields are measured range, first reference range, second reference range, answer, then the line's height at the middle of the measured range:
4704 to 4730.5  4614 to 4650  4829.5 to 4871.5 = 2.0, 6.27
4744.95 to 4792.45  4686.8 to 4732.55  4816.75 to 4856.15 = 1.2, 6.14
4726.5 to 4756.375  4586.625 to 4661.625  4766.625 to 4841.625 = 1.8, 6.35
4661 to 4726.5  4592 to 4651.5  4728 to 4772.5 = 4.0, 6.06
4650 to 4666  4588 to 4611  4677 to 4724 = -1.7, 5.83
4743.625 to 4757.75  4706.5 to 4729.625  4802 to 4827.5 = 0.4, 6.1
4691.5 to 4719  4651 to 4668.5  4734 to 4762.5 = 2.3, 6.15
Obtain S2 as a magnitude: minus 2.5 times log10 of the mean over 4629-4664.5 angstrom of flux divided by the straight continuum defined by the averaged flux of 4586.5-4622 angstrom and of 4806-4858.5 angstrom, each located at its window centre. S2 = -0.03 mag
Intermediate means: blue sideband 6.09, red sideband 6.47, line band 6.34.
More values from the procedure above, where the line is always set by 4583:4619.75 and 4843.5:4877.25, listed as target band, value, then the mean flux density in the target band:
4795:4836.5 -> -0.09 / 6.57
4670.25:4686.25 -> 0.14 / 5.34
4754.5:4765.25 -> 0.06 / 5.74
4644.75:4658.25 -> -0.03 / 6.25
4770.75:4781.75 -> -0.05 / 6.3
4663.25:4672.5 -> 0.07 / 5.71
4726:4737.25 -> 0.01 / 5.98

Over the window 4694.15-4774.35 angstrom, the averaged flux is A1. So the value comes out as 5.85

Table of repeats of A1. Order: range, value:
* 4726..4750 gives 5.96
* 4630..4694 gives 5.99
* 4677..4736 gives 5.75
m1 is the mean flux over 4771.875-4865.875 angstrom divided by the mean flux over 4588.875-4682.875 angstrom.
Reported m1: 1.04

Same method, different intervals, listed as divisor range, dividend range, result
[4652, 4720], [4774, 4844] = 1.12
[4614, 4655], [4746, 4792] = 0.94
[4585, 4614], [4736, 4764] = 0.98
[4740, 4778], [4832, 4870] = 1.04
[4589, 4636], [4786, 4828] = 1.02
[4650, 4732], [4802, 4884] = 1.08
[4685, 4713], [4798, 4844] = 1.17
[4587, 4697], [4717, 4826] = 1.02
